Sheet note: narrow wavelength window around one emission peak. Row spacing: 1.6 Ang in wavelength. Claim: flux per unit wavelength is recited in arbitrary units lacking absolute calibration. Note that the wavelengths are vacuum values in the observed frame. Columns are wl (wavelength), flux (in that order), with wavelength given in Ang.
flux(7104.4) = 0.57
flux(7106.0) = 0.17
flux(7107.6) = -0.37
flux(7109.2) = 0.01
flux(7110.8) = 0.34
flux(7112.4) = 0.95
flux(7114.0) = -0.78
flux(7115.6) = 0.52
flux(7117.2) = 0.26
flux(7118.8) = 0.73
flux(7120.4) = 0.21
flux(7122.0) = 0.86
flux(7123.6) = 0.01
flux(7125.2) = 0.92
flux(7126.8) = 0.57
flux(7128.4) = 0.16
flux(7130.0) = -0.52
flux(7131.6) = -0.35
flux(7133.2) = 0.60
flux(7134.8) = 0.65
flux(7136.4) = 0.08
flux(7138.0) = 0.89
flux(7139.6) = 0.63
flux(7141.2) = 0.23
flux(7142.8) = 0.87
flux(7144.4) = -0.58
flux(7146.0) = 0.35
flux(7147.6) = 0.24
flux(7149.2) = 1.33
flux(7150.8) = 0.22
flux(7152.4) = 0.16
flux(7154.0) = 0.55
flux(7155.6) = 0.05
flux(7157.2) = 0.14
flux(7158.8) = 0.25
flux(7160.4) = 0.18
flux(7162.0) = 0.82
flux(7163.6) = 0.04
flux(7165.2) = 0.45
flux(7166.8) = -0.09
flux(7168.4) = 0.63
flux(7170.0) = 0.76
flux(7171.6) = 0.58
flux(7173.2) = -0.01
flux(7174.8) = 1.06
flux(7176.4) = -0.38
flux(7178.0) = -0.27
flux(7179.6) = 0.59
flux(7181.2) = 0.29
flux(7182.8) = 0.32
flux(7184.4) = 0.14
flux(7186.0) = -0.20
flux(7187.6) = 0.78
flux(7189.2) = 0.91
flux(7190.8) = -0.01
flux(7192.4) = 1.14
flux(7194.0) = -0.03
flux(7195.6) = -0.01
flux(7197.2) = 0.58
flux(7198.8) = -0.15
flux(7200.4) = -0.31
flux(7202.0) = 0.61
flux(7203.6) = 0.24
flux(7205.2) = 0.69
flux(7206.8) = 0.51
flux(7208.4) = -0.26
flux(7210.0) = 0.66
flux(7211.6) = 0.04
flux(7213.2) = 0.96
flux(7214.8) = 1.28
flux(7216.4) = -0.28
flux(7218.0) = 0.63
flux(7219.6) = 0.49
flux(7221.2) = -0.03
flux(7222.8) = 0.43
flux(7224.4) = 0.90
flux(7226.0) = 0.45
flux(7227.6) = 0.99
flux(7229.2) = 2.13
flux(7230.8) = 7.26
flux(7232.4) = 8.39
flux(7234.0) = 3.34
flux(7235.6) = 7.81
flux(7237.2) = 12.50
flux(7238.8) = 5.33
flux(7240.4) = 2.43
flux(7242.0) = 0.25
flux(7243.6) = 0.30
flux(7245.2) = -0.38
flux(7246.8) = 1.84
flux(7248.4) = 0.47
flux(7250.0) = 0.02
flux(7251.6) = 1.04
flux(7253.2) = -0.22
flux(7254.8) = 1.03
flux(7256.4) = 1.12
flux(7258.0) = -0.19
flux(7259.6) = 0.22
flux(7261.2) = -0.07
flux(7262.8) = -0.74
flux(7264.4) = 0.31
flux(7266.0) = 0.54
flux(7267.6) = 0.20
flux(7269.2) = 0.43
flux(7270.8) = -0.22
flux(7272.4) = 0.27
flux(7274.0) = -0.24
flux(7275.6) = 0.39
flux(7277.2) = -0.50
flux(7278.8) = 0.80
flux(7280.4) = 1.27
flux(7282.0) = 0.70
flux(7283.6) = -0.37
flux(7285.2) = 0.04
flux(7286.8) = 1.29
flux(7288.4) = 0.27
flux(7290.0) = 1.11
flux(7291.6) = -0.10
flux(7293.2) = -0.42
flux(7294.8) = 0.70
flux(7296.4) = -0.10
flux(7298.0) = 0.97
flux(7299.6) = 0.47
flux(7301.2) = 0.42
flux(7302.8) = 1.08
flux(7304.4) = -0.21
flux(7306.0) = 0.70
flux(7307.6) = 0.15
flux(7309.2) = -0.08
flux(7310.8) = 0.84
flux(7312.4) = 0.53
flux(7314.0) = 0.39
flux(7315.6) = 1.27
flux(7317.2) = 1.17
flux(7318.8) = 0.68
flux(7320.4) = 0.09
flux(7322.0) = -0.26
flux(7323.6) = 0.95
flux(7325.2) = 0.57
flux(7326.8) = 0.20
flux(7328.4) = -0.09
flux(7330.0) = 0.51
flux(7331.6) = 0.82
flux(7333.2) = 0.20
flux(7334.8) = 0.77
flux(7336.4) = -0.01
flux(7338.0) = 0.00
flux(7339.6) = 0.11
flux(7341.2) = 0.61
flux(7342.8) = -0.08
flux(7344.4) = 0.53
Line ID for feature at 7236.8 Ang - [O II] 3727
